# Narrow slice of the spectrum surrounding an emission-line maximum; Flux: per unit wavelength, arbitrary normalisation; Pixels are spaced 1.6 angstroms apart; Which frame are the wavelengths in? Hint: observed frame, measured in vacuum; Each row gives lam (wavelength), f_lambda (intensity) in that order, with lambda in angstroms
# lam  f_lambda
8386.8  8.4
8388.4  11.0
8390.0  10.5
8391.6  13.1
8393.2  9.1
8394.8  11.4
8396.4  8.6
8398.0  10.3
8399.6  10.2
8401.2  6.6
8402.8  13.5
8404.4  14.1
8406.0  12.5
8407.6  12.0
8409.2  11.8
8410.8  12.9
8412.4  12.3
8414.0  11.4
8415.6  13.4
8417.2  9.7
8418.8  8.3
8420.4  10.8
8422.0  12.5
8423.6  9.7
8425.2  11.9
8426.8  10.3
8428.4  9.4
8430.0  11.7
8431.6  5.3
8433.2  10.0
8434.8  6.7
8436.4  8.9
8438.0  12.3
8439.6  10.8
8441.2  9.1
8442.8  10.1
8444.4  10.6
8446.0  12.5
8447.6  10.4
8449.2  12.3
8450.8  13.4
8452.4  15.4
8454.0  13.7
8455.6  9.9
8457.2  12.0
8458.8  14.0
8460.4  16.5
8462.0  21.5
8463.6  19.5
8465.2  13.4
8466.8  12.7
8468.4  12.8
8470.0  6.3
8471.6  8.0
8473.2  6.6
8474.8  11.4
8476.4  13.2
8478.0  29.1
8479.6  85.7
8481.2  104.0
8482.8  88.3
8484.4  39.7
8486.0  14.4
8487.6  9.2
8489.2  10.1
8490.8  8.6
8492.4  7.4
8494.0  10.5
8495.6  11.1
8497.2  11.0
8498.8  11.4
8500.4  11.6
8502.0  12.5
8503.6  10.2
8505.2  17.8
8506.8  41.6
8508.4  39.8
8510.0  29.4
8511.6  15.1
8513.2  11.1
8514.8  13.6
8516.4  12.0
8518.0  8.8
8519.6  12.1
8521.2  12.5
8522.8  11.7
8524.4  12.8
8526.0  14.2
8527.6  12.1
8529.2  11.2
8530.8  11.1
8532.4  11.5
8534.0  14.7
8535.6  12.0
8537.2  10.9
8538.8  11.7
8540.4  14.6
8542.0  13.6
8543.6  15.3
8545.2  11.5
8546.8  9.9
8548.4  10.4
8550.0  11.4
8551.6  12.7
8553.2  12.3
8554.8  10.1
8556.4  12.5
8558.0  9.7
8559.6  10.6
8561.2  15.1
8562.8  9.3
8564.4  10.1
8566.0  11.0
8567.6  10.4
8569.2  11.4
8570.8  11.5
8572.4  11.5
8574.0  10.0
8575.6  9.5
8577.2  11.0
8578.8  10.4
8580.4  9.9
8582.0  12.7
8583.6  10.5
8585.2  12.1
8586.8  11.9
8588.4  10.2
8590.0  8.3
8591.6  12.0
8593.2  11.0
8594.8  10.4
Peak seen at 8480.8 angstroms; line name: H-alpha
